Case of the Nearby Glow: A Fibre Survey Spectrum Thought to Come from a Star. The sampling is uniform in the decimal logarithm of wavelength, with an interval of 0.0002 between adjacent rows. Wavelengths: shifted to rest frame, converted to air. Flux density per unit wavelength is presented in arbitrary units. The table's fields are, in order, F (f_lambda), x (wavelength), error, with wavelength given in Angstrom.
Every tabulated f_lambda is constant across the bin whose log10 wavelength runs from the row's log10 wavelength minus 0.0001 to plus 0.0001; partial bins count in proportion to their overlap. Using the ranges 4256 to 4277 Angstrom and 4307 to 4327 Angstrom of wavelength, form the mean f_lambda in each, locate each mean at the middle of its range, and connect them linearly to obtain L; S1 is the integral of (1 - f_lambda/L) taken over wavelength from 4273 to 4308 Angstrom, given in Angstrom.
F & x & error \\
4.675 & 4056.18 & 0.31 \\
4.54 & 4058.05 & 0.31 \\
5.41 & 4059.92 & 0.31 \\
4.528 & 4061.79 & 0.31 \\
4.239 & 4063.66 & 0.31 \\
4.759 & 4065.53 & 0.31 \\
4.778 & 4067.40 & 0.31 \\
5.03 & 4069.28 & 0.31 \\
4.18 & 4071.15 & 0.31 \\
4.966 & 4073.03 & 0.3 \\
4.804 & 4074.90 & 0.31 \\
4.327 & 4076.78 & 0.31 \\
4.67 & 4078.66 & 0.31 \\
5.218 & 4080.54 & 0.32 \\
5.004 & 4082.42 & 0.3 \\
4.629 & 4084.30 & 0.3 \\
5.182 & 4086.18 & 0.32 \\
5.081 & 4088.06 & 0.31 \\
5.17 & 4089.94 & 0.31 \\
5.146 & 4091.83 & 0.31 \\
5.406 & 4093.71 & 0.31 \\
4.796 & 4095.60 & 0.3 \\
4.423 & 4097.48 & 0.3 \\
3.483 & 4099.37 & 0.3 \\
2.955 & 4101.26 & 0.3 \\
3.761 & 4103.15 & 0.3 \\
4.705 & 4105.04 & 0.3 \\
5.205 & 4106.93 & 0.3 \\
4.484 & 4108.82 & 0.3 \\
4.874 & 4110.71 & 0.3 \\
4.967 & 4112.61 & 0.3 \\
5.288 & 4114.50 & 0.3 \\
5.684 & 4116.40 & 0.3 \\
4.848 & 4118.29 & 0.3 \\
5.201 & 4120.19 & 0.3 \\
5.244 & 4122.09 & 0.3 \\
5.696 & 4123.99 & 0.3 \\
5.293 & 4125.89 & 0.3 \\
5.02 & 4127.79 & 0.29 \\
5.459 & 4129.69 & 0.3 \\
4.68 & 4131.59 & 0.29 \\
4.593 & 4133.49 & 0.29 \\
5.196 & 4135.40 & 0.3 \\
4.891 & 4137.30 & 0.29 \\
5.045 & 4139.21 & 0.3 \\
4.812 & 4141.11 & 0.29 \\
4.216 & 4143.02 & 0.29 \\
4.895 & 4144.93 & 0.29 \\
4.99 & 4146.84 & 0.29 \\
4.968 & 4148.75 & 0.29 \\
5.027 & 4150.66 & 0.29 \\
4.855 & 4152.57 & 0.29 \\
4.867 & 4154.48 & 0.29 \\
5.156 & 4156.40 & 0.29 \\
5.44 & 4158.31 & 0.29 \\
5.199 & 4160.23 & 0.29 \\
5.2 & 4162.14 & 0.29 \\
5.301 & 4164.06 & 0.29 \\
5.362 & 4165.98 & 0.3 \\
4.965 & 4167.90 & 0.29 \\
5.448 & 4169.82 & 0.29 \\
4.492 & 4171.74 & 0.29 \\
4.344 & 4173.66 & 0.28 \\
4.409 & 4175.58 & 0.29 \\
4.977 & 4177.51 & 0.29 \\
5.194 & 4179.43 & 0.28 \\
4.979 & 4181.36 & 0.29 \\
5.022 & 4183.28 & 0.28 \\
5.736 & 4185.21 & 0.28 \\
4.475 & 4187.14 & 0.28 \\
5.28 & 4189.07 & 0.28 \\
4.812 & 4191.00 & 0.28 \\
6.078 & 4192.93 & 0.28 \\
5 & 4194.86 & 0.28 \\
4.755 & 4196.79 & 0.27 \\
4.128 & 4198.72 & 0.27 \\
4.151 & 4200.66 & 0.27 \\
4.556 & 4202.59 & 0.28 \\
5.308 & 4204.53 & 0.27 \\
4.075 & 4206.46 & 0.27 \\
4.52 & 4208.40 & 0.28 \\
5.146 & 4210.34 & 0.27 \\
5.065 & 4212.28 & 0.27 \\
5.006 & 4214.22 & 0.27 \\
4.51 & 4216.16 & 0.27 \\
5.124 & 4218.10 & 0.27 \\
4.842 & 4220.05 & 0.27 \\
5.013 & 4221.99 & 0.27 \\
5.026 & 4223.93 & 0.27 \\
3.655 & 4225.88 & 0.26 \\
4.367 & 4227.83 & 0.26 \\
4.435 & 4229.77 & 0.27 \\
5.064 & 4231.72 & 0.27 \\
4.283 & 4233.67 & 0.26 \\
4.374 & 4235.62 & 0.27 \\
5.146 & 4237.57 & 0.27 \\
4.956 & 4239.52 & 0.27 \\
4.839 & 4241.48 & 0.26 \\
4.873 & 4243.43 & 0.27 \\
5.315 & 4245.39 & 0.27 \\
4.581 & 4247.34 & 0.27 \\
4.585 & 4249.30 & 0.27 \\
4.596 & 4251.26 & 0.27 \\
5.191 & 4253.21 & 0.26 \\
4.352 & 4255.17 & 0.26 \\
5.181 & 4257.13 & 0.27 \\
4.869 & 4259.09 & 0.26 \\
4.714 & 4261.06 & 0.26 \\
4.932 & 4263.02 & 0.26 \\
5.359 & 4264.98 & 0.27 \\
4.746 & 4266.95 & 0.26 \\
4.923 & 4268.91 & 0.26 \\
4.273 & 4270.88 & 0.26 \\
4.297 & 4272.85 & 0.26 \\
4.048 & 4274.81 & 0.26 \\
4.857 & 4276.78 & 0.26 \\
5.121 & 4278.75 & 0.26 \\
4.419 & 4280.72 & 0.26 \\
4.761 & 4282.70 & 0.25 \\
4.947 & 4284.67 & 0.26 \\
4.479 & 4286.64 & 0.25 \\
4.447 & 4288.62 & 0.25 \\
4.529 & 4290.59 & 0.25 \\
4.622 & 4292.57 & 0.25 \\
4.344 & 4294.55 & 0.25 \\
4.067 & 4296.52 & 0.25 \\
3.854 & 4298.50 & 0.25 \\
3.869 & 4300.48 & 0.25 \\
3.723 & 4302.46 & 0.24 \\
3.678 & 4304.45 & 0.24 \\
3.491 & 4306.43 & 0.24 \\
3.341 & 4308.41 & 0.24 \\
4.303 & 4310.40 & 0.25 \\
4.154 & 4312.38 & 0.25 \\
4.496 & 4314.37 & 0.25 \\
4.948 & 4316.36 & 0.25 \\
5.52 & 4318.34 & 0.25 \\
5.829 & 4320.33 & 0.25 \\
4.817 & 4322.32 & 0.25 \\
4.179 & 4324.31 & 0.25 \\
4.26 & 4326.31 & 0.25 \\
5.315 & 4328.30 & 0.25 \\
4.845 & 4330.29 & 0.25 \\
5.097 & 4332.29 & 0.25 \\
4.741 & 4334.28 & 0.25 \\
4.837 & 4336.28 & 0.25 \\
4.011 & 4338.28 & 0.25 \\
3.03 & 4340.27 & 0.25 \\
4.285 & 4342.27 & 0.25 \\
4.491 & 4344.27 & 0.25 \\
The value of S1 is 2.76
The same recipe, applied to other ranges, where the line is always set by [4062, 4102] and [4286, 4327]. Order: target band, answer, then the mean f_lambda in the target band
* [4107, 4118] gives -1.0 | 5.06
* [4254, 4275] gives -1.6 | 4.73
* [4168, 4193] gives -2.5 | 4.98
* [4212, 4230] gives -1.0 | 4.7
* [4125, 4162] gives -3.2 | 4.98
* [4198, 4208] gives 0.1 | 4.46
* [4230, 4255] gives -2.0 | 4.79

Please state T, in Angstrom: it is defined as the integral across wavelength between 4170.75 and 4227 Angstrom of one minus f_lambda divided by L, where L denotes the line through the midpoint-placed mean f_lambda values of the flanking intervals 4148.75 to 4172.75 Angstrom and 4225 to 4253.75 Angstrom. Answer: 0.9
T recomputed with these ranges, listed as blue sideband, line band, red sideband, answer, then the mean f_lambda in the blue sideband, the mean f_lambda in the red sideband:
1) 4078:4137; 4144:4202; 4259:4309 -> -3.3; 4.88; 4.41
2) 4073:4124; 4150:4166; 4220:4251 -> -1.3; 4.81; 4.7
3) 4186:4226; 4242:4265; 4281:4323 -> -1.3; 4.82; 4.39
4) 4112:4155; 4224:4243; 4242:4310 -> 0.3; 5.03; 4.51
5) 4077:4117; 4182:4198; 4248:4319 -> -1.7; 4.75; 4.5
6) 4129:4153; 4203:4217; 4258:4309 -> -0.4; 4.89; 4.42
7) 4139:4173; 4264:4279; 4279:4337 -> -0.2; 5.01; 4.49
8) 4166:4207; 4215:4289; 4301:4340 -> -0.7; 4.89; 4.47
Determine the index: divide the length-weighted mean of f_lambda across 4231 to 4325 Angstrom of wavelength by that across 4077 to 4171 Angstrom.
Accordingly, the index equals 0.9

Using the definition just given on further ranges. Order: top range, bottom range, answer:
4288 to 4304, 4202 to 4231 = 0.88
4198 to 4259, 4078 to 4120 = 0.99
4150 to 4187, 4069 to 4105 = 1.09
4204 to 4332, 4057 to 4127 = 0.96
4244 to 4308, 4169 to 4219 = 0.93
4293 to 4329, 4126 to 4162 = 0.87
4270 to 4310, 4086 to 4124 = 0.89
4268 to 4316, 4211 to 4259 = 0.90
